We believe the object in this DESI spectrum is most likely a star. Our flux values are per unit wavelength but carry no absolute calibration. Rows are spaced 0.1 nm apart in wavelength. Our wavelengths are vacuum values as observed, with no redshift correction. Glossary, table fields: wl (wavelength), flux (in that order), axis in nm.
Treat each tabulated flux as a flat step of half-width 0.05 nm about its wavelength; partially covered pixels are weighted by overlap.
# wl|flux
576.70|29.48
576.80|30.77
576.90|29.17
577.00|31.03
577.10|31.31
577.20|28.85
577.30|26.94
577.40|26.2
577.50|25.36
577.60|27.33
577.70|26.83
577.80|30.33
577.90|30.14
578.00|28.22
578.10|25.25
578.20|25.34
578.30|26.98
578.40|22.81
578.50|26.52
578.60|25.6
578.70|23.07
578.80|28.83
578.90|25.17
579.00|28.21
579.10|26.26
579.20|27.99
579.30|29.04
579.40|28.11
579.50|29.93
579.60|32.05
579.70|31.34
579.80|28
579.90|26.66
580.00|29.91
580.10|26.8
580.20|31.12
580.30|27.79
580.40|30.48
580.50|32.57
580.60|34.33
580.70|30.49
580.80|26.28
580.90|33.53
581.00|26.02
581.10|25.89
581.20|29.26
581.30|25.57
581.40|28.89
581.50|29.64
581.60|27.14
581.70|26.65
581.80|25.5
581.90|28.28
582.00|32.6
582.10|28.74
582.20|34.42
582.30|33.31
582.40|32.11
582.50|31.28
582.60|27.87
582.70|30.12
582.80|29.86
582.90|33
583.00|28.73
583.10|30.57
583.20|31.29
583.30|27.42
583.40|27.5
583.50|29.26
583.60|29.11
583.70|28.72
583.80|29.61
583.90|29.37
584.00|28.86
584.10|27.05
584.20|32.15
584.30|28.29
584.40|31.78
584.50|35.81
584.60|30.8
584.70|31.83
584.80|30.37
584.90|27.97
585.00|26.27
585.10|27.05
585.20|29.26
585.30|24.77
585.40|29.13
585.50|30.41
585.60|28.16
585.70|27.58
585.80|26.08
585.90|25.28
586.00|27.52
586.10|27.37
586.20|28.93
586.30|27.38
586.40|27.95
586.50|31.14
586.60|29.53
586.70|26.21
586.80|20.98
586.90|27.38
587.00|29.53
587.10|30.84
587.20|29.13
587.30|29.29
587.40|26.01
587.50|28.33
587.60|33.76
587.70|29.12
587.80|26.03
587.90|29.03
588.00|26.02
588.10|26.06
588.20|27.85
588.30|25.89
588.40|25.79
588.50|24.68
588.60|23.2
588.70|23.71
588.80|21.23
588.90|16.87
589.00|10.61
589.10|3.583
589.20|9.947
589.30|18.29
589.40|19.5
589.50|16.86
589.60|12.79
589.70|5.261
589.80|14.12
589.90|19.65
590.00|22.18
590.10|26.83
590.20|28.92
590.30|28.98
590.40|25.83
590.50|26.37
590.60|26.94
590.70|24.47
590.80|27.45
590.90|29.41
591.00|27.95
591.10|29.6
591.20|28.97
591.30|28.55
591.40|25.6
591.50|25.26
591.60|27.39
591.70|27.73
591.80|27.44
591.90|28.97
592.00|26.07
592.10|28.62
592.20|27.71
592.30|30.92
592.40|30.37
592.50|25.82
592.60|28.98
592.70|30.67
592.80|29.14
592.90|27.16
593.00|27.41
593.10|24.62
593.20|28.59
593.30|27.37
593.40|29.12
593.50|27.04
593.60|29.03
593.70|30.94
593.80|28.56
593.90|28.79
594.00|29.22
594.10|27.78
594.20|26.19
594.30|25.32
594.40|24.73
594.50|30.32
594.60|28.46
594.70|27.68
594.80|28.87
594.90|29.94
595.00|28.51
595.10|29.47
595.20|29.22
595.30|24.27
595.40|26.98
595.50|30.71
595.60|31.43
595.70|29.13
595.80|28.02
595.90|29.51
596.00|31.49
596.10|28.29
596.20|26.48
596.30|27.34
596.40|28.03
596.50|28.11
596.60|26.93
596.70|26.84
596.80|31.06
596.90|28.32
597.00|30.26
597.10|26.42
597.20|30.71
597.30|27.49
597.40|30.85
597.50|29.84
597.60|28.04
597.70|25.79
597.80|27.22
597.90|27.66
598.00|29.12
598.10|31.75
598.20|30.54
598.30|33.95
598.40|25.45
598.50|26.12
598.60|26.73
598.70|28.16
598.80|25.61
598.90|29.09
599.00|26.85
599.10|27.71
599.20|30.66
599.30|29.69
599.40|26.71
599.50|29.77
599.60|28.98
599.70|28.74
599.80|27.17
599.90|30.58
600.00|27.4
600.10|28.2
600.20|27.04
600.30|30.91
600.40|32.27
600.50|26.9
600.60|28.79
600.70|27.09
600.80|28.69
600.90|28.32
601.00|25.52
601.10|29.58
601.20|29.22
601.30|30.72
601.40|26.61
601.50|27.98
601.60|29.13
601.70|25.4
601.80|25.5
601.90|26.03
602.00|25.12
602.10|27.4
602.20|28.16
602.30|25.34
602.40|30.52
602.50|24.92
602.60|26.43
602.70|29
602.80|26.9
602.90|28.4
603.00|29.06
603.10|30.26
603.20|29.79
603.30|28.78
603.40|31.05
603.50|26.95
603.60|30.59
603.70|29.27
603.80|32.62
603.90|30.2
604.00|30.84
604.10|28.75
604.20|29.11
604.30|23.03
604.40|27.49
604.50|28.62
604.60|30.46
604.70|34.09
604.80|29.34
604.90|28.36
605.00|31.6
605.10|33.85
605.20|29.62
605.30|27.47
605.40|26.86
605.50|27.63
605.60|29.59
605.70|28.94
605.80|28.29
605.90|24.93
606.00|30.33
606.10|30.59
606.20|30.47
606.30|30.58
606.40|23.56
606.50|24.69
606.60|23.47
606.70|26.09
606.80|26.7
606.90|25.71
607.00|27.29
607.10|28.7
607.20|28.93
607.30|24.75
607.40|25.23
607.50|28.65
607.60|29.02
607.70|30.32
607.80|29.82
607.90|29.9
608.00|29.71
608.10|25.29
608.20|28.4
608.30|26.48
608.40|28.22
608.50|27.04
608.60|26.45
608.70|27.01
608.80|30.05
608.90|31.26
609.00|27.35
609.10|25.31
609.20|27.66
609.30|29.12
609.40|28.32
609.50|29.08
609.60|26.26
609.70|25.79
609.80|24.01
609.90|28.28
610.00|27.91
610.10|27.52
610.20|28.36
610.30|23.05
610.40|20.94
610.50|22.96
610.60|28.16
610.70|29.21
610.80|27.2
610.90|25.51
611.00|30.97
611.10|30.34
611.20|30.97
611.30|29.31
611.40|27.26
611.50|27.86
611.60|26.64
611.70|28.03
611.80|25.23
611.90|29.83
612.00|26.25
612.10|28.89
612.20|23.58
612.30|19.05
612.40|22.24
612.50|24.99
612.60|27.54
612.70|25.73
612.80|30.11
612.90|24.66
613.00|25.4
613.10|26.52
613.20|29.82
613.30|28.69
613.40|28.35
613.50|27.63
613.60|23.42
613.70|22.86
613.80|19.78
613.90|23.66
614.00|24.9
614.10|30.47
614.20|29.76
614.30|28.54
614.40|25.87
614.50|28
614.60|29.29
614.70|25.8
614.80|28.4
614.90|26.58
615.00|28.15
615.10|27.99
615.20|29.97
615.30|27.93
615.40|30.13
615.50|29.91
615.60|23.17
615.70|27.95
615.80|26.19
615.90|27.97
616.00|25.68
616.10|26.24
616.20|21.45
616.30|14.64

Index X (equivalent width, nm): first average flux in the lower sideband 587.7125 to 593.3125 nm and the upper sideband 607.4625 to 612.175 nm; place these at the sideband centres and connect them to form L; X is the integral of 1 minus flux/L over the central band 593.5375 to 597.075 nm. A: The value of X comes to -0.46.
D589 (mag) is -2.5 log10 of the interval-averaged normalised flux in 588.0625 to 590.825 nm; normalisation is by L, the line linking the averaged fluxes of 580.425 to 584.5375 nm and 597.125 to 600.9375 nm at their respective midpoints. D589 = 0.37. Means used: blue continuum 29.7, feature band 20.8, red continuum 28.6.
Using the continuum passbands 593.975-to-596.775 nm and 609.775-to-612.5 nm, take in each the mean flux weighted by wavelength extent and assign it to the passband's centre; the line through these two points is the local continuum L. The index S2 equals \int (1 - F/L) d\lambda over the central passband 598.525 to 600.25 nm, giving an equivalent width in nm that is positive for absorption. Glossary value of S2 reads -0.021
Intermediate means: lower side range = 28.2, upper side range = 26.6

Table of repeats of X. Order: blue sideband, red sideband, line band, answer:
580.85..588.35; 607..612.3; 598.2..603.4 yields -0.040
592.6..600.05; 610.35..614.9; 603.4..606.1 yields -0.170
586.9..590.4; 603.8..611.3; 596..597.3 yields -0.175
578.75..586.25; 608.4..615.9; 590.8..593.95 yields 0.028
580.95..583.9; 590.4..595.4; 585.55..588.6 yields 0.117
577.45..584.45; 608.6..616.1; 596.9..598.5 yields -0.061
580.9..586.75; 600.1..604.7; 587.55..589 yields 0.188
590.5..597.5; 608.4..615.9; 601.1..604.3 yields -0.079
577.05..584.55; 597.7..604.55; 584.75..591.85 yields 0.870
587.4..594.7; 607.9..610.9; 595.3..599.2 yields -0.385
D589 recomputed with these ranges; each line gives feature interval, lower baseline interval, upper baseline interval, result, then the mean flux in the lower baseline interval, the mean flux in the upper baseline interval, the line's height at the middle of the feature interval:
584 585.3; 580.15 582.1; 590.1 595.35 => -0.04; 29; 27.9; 28.7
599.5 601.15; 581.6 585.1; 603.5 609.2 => 0.01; 29.8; 28.4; 28.7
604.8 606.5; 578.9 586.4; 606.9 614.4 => -0.05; 29.1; 27.1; 27.4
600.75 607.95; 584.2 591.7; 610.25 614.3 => -0.08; 25.6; 26.5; 26.2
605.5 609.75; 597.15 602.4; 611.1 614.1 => -0.03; 28.3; 26.3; 27.1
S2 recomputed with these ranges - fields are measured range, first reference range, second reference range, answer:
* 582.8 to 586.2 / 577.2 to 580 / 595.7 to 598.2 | -0.15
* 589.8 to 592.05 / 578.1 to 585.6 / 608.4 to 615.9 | 0.14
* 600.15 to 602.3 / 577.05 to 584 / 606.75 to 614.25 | -0.02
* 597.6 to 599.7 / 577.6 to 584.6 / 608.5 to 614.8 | -0.05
